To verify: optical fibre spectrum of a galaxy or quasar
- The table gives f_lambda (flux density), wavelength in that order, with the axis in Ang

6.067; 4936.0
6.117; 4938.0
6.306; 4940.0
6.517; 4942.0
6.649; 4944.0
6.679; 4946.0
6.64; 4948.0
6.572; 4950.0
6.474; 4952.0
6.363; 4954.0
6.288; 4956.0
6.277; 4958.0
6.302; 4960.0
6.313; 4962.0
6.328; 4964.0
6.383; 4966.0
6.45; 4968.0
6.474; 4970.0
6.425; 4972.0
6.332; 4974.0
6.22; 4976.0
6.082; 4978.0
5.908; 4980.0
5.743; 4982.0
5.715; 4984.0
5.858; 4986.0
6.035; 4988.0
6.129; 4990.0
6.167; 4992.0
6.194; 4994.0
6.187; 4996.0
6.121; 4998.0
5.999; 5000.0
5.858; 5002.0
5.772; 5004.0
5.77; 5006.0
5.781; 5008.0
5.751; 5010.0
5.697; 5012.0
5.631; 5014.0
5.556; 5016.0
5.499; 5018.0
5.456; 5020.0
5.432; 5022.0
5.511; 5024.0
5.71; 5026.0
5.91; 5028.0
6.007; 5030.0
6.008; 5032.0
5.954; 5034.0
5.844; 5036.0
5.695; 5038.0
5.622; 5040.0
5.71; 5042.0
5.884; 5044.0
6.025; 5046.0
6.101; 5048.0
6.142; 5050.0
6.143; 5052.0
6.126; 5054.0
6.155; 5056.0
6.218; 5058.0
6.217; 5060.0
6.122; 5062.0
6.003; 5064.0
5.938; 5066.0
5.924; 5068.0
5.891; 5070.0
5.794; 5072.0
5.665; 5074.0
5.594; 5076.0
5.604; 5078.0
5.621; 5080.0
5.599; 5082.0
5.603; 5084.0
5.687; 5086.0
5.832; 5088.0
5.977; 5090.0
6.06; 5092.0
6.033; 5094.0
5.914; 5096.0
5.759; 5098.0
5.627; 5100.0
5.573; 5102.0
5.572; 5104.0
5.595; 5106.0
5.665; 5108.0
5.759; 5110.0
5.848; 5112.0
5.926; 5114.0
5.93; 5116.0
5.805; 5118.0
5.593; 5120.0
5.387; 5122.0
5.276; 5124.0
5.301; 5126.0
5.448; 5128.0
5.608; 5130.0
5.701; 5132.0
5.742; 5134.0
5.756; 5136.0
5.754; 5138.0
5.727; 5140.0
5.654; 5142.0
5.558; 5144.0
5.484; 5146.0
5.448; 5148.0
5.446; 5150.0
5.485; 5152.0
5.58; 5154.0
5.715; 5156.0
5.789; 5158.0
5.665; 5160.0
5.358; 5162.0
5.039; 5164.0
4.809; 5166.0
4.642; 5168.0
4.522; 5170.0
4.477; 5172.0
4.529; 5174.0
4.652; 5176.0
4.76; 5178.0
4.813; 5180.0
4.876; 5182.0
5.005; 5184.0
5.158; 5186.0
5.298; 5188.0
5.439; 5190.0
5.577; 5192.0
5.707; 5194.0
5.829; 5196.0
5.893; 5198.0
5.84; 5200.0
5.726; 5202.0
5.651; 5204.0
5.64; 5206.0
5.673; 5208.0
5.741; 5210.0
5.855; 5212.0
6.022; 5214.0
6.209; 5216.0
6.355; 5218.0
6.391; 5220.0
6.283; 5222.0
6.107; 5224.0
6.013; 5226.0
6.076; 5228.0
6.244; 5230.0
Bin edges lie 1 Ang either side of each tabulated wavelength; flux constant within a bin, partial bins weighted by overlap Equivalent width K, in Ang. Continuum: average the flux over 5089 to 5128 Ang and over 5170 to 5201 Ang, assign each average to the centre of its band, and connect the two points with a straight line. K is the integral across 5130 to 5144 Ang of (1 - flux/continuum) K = -0.49 Ang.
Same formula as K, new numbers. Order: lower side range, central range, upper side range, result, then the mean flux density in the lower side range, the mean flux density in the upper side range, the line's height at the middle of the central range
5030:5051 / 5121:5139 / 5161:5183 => -1.5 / 5.9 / 4.77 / 5.13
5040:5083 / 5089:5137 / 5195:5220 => 1.7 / 5.92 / 5.89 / 5.91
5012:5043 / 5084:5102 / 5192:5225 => -0.2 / 5.7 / 5.92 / 5.78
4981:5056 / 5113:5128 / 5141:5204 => -0.3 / 5.86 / 5.29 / 5.48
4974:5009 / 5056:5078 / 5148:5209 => -0.9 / 5.98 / 5.29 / 5.7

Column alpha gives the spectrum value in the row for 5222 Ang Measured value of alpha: 6.283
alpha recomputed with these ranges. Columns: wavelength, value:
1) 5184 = 5.005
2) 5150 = 5.446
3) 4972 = 6.425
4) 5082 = 5.599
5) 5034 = 5.954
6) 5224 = 6.107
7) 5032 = 6.008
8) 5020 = 5.456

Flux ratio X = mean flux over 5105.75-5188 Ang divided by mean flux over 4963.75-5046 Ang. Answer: 0.91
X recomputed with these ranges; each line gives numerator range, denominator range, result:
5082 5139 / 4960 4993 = 0.93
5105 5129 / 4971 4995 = 0.93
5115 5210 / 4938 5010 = 0.87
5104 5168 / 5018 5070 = 0.94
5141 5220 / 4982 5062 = 0.92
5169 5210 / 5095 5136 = 0.93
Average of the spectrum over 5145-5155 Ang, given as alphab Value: 5.49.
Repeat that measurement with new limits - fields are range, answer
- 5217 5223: 6.34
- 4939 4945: 6.49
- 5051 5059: 6.16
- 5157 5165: 5.46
